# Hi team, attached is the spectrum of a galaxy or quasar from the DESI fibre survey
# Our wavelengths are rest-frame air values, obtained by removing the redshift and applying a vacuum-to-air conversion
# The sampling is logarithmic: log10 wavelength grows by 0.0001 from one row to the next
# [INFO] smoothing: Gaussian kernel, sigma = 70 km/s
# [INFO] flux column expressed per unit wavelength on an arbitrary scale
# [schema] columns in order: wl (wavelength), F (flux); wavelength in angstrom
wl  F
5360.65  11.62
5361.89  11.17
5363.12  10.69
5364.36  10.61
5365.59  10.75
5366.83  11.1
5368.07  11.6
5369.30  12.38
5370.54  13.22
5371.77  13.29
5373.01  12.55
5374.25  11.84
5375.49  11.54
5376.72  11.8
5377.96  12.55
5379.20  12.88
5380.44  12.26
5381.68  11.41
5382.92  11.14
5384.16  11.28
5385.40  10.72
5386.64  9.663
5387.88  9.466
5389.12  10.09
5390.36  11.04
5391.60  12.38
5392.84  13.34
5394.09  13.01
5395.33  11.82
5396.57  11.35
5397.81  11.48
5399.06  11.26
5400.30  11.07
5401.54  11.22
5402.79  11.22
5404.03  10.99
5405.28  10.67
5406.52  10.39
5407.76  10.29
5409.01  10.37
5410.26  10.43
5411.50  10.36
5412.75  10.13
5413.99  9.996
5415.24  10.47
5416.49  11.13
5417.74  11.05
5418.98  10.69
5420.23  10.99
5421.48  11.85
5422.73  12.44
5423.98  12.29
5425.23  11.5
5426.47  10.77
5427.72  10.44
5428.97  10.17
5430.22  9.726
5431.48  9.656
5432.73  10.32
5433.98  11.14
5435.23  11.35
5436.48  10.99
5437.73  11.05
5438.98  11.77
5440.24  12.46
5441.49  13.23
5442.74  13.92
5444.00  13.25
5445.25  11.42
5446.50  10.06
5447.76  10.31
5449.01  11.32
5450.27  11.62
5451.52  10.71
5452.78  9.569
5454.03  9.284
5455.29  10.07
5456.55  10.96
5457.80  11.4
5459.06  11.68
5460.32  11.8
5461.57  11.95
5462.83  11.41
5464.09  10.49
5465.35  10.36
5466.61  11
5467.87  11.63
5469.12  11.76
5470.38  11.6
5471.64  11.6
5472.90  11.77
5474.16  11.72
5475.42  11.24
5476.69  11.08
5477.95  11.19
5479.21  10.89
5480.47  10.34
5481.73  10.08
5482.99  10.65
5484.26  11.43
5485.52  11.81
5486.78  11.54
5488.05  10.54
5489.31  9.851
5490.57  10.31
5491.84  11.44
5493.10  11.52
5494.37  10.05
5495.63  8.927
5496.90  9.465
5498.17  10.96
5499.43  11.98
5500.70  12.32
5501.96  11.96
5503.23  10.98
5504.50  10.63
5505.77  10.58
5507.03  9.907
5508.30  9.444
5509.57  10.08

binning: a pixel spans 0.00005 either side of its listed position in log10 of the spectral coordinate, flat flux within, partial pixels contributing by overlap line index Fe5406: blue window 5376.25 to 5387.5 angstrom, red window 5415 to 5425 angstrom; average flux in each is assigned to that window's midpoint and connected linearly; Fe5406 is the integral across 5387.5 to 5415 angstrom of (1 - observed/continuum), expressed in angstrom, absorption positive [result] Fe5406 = 1.0 angstrom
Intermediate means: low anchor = 11.5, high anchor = 11.4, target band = 11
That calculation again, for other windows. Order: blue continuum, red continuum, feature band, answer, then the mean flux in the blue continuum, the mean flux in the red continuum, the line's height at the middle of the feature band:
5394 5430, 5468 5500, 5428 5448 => -0.60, 11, 11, 11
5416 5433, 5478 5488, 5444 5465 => 0.01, 10.9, 11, 10.9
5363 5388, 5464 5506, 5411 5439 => 1.17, 11.6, 11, 11.3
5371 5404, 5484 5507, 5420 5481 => -0.23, 11.6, 10.9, 11.2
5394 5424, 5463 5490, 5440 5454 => -0.57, 11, 11.1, 11.1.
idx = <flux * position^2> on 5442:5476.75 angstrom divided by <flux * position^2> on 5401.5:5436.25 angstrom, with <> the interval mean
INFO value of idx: 1.06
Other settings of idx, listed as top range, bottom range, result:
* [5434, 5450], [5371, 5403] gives 1.03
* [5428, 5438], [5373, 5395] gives 0.93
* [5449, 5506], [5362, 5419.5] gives 1.01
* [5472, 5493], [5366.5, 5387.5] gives 0.97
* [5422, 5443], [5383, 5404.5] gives 1.02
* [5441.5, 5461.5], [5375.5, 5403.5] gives 1.00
